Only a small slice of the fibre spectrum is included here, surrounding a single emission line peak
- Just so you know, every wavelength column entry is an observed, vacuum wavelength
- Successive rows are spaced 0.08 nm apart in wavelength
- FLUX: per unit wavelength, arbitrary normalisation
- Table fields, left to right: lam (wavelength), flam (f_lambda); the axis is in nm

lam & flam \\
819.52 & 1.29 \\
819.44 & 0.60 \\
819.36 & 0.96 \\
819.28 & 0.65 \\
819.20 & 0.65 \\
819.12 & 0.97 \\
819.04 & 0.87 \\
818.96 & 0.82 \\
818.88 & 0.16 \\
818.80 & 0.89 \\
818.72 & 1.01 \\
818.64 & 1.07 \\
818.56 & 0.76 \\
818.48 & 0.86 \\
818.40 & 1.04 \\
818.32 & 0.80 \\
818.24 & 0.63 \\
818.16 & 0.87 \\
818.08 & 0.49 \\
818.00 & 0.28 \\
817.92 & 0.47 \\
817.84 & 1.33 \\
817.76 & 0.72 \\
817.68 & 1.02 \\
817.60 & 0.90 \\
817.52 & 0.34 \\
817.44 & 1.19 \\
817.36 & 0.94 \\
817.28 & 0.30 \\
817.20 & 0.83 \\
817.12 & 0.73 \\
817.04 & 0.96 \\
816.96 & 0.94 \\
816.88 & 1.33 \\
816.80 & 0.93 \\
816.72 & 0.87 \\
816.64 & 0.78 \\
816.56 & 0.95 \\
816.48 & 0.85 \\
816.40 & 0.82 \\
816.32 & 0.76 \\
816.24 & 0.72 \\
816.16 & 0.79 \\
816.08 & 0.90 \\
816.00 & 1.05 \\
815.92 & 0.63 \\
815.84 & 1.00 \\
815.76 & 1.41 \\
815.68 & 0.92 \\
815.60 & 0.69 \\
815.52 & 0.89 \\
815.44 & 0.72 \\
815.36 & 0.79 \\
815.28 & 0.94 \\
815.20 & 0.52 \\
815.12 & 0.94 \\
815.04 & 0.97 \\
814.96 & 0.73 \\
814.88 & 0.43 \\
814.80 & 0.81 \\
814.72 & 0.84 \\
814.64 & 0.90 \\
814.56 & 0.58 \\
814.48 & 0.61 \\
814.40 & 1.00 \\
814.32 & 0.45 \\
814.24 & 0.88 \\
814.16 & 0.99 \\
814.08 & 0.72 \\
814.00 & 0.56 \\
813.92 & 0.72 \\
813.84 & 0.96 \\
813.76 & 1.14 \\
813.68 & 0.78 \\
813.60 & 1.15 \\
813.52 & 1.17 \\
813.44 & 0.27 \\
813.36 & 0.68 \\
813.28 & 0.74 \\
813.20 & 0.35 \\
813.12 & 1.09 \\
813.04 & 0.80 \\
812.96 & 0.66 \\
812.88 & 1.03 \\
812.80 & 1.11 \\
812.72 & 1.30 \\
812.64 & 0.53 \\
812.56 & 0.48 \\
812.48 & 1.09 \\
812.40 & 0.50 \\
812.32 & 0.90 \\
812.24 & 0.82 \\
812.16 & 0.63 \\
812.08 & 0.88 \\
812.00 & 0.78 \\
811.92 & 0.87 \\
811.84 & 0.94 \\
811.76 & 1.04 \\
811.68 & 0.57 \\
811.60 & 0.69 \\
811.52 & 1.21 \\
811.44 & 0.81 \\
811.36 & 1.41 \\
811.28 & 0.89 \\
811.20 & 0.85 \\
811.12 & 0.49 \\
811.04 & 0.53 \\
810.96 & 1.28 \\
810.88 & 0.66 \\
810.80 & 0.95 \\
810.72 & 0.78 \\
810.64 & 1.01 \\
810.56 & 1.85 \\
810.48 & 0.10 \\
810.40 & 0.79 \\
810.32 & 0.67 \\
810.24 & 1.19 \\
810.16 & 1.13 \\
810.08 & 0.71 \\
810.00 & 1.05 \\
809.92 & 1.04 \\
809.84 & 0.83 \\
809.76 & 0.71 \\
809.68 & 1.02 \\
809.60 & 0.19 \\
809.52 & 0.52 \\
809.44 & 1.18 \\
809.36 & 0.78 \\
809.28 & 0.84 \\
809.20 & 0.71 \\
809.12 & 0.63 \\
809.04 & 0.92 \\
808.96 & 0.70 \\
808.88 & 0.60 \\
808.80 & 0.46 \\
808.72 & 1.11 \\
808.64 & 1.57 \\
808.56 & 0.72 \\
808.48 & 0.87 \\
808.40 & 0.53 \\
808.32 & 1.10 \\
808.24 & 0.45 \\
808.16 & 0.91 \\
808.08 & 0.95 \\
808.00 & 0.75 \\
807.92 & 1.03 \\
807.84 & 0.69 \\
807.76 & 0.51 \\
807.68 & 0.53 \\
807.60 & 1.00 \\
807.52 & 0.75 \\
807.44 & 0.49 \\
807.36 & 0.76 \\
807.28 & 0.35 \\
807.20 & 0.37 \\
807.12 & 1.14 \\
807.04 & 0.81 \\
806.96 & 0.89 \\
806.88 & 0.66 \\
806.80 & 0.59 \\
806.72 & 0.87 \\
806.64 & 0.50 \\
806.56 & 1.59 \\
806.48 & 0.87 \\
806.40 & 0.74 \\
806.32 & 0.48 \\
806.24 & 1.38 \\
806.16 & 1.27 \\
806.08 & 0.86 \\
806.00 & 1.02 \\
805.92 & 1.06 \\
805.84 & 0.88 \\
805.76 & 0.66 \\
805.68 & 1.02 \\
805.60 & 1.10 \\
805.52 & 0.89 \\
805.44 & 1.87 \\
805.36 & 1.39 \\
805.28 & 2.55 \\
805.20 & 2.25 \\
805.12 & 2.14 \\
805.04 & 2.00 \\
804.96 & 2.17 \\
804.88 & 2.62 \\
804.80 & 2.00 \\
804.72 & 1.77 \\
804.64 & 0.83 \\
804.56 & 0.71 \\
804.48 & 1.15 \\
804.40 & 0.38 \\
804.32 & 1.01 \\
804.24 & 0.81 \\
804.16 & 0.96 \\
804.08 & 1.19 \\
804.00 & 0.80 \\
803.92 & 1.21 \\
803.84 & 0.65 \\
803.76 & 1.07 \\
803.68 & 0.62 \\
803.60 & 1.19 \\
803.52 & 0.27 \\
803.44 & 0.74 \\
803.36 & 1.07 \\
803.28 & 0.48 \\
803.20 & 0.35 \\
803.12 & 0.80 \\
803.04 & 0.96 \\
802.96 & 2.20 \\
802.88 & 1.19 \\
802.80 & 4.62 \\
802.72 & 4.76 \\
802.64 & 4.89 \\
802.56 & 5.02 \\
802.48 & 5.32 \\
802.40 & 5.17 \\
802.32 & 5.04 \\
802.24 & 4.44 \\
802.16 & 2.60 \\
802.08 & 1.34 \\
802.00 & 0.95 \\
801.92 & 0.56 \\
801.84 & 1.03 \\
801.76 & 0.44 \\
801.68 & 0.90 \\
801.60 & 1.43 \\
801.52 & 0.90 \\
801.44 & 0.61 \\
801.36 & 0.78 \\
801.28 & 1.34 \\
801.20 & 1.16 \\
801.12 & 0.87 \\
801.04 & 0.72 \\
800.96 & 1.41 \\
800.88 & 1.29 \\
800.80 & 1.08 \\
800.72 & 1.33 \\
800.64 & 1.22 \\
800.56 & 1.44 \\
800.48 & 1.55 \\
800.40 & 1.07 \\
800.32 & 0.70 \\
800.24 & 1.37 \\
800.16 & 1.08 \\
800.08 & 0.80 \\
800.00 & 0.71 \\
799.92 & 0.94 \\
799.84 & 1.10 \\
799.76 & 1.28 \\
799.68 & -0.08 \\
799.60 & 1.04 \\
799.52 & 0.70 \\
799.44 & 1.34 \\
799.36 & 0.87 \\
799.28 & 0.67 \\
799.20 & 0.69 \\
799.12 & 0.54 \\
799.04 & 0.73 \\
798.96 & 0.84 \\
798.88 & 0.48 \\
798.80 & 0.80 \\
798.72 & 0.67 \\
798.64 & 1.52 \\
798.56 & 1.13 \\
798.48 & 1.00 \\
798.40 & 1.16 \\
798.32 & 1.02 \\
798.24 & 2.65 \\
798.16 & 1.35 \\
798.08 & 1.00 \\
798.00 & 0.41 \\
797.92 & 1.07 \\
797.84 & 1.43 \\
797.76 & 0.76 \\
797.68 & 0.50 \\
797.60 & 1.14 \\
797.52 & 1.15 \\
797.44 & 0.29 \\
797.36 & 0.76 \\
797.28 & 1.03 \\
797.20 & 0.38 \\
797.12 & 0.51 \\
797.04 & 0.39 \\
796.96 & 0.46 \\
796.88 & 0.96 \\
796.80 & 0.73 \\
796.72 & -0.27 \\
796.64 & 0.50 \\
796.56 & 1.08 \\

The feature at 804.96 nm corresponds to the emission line [N II]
